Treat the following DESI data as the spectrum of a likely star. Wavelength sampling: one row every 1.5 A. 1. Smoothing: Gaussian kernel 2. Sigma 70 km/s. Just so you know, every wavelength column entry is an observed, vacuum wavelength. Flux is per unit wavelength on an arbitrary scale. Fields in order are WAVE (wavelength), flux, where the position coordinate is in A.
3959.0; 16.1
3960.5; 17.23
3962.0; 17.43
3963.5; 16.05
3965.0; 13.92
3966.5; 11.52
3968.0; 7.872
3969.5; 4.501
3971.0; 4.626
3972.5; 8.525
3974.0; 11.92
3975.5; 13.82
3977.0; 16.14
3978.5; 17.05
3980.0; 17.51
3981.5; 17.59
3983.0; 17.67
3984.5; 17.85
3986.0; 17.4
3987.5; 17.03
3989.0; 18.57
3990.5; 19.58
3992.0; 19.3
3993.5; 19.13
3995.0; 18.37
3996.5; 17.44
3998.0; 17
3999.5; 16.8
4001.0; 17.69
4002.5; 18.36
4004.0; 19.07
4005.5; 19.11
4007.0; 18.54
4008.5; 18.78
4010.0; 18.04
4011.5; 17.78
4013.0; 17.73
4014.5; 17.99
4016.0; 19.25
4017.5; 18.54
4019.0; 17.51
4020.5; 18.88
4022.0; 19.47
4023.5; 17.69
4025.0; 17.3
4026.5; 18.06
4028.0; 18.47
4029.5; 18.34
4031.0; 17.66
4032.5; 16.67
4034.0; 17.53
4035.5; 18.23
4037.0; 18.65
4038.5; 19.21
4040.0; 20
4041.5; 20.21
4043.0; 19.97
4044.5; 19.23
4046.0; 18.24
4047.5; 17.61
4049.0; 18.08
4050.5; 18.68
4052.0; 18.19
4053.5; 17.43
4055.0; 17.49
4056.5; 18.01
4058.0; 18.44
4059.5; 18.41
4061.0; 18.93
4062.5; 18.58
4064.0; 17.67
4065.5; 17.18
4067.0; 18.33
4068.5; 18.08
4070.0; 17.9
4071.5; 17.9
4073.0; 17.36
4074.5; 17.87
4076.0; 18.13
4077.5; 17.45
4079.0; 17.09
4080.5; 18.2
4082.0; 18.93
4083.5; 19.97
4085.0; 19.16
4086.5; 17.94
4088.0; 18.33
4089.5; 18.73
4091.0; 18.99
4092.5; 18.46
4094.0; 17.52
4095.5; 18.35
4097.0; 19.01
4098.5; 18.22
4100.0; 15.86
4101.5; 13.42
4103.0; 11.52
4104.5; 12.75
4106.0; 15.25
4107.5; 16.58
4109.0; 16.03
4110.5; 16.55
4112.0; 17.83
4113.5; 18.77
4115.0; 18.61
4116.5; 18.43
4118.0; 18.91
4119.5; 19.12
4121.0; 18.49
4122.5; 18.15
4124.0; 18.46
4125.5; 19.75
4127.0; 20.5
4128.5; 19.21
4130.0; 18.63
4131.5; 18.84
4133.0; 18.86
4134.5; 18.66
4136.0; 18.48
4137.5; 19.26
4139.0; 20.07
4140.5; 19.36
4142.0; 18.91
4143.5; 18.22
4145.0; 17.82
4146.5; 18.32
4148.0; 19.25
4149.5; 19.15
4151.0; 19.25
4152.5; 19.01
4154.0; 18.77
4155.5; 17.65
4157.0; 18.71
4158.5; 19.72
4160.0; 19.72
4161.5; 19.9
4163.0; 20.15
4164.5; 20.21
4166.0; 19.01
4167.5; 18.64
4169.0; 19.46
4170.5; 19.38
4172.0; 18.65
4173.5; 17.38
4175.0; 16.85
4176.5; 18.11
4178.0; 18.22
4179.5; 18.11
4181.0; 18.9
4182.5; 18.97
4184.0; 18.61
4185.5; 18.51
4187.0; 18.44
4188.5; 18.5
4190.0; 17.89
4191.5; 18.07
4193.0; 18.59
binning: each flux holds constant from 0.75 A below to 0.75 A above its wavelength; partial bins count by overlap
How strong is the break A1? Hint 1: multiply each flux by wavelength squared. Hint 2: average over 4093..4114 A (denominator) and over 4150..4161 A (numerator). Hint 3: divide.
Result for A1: 1.2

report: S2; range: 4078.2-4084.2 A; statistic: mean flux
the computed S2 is 18.5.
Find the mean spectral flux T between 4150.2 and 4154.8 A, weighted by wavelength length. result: 19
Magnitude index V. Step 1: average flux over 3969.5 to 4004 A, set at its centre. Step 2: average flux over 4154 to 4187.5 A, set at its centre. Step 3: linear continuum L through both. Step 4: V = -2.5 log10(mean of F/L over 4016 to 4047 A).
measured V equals -0.106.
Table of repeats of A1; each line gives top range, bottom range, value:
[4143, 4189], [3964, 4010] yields 1.30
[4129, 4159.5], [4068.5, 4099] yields 1.06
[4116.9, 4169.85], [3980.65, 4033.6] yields 1.12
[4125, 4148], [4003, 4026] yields 1.10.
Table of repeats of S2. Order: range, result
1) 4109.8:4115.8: 18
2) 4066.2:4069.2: 18.2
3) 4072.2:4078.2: 17.7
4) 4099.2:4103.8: 13.6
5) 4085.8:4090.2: 18.3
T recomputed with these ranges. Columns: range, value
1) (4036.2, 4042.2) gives 19.5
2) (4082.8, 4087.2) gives 19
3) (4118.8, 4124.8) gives 18.6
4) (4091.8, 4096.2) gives 18.1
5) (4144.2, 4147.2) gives 18.1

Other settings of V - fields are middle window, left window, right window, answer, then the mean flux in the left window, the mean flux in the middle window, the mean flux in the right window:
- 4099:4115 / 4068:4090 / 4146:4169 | 0.185 mag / 18.2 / 15.6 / 19.2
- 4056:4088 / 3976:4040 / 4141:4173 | 0.019 mag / 18.1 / 18.2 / 19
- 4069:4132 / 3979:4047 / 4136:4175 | 0.055 mag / 18.3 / 17.8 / 19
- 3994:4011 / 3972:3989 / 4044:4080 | -0.103 mag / 15.9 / 18.1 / 18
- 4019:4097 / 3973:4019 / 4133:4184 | -0.011 mag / 17.6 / 18.3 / 18.9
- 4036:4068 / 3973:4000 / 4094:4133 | -0.070 mag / 17.2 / 18.5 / 17.5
